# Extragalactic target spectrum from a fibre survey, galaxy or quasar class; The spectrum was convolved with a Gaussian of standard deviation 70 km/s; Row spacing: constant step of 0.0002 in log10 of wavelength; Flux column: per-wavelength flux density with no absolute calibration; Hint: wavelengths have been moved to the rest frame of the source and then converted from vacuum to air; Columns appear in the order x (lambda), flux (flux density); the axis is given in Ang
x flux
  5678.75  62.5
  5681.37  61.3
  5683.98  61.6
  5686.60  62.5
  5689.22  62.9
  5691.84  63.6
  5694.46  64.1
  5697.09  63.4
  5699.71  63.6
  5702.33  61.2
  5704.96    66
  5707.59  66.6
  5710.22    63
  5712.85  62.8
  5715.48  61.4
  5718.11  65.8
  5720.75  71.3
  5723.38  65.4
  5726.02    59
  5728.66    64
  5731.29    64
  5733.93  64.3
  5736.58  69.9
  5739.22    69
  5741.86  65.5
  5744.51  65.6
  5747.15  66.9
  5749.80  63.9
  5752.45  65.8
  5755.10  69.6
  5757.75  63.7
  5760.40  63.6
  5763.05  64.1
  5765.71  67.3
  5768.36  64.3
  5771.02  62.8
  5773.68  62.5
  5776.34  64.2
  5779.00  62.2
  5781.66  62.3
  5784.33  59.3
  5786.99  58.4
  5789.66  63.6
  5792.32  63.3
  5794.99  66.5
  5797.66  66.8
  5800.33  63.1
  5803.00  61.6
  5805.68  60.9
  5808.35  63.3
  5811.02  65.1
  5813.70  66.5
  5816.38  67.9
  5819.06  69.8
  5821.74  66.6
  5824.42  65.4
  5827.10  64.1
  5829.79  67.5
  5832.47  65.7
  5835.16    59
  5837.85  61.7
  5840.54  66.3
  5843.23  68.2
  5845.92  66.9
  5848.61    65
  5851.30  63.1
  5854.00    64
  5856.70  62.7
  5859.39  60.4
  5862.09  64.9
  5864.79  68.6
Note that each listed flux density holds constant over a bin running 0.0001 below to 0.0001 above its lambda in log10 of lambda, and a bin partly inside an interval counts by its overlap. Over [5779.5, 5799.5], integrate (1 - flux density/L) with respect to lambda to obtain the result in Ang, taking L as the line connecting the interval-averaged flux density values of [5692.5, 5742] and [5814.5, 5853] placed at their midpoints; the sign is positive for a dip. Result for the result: 0.7 Ang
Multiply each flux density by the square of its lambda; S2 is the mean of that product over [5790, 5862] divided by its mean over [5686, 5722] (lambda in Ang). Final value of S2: 1.05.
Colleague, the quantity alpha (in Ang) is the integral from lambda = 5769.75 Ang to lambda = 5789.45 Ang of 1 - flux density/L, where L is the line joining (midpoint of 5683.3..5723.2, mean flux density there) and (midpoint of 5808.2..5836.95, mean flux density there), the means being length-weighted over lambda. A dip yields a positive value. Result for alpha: 0.98 Ang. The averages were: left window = 64.1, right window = 65.6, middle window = 61.8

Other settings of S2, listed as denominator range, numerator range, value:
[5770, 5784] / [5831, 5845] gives 1.05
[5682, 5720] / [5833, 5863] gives 1.06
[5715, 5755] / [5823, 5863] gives 1.02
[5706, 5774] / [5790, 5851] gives 1.03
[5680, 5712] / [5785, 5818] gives 1.05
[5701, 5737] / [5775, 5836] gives 1.02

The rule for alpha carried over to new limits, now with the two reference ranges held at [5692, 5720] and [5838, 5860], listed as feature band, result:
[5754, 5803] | 0.4 Ang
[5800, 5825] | -0.3 Ang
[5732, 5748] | -0.7 Ang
